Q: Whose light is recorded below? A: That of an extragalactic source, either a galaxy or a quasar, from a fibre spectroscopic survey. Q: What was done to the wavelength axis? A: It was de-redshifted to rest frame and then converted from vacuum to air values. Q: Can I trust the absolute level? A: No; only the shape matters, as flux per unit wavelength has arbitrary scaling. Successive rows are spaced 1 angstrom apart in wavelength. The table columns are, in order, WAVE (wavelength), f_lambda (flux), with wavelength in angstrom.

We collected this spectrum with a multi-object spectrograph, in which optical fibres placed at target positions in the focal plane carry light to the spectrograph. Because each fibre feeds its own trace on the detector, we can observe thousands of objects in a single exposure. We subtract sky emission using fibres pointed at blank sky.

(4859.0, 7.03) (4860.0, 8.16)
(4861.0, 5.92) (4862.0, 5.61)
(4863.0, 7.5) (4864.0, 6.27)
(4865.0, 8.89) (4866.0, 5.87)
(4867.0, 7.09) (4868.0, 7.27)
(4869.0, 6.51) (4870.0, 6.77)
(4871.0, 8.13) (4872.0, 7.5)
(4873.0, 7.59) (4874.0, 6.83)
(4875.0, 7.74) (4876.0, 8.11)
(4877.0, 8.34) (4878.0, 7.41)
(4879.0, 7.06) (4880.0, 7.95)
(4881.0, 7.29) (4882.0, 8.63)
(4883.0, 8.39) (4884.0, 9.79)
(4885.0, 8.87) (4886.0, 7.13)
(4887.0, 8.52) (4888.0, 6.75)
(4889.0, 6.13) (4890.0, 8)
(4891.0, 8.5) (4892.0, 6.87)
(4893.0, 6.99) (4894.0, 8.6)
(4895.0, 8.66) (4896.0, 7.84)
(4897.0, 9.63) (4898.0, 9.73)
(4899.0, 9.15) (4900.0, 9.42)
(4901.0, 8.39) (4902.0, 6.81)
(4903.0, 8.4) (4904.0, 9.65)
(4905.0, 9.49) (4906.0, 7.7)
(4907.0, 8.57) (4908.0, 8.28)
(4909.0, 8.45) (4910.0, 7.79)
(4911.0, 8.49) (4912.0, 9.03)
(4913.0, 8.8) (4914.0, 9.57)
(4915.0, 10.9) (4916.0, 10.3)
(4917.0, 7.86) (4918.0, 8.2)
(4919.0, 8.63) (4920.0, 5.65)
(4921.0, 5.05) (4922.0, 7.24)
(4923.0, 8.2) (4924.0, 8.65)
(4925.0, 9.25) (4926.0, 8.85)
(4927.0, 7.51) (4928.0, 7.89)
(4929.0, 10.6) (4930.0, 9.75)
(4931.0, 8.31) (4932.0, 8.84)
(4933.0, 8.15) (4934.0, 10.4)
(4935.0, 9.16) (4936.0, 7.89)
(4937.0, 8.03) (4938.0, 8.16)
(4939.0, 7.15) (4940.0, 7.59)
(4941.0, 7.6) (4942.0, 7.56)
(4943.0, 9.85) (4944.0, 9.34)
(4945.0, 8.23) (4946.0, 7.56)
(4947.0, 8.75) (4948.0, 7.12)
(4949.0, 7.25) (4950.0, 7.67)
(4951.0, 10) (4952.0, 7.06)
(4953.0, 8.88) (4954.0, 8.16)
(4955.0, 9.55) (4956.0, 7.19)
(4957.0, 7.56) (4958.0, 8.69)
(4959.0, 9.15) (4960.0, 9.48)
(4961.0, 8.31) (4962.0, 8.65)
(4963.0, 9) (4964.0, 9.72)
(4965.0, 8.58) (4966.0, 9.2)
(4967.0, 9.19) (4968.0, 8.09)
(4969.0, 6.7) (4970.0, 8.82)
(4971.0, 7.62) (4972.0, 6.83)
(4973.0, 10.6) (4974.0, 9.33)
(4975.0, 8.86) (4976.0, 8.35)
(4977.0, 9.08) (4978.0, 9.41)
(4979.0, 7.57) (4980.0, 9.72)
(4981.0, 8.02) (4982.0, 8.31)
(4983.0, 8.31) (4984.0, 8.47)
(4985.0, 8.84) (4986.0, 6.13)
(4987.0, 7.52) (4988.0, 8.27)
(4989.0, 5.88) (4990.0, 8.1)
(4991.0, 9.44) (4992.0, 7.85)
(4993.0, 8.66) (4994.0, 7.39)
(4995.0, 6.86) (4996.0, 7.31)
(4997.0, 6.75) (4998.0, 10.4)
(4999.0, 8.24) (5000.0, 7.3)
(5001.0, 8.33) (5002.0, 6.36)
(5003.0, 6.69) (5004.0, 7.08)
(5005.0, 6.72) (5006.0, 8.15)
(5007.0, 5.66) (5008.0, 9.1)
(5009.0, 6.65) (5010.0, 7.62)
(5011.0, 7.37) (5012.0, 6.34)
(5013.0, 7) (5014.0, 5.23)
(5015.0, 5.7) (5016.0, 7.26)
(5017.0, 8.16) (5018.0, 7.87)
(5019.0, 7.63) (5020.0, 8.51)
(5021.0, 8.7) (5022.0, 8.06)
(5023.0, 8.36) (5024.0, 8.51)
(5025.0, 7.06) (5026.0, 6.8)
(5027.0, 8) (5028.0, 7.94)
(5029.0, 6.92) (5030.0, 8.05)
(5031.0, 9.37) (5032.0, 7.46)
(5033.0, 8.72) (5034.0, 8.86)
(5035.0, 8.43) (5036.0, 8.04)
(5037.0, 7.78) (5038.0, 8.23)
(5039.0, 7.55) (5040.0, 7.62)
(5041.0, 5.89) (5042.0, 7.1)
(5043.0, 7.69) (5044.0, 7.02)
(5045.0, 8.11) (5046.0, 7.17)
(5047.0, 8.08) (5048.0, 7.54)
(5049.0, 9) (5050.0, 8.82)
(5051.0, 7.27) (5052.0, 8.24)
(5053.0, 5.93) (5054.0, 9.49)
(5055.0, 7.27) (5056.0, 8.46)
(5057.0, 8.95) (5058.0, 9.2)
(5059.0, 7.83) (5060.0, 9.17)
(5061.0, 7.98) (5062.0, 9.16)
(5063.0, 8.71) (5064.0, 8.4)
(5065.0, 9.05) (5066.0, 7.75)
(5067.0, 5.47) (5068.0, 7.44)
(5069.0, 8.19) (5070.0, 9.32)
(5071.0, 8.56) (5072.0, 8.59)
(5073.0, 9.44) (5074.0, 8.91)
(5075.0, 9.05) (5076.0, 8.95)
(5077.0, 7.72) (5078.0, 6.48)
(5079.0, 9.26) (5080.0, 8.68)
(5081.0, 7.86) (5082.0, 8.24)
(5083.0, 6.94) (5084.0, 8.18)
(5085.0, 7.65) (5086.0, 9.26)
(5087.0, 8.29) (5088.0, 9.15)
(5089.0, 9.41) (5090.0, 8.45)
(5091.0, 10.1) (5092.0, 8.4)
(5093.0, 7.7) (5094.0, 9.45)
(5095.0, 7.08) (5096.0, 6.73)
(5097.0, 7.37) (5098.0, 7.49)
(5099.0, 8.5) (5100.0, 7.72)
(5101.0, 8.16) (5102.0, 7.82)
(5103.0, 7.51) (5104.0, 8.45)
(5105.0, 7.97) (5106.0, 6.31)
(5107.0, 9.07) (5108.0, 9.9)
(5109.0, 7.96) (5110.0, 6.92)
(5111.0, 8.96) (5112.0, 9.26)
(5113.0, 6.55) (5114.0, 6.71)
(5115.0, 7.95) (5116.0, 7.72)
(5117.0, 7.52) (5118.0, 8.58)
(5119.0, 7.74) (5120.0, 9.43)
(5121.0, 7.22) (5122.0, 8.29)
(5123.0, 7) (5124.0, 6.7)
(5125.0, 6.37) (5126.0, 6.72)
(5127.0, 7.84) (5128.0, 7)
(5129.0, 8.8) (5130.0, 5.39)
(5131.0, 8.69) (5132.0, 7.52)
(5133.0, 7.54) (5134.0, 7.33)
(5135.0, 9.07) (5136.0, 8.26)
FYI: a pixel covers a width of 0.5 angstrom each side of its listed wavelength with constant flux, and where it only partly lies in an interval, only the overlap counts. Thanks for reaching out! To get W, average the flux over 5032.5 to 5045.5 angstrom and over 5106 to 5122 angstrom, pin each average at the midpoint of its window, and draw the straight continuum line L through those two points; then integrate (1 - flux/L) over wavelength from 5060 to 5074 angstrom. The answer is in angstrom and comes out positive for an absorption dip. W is -0.9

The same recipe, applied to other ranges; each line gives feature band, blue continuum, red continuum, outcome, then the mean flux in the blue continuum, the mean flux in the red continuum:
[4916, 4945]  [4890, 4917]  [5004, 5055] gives 0.5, 8.66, 7.65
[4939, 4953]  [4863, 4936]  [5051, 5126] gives 0.1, 8.17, 8.12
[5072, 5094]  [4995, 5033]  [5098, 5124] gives -1.9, 7.54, 7.94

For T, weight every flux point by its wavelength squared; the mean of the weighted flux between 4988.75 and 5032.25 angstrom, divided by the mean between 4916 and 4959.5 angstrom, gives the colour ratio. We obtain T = 0.9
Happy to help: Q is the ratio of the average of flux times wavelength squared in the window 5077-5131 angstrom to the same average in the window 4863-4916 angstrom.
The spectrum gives 1.07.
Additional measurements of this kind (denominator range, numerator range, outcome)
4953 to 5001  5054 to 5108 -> 1.04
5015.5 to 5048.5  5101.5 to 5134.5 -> 1.02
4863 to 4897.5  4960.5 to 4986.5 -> 1.15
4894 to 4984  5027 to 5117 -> 1.00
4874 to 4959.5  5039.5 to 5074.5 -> 1.03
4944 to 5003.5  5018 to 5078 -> 1.01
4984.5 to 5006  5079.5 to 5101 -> 1.12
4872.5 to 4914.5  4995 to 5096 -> 1.03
